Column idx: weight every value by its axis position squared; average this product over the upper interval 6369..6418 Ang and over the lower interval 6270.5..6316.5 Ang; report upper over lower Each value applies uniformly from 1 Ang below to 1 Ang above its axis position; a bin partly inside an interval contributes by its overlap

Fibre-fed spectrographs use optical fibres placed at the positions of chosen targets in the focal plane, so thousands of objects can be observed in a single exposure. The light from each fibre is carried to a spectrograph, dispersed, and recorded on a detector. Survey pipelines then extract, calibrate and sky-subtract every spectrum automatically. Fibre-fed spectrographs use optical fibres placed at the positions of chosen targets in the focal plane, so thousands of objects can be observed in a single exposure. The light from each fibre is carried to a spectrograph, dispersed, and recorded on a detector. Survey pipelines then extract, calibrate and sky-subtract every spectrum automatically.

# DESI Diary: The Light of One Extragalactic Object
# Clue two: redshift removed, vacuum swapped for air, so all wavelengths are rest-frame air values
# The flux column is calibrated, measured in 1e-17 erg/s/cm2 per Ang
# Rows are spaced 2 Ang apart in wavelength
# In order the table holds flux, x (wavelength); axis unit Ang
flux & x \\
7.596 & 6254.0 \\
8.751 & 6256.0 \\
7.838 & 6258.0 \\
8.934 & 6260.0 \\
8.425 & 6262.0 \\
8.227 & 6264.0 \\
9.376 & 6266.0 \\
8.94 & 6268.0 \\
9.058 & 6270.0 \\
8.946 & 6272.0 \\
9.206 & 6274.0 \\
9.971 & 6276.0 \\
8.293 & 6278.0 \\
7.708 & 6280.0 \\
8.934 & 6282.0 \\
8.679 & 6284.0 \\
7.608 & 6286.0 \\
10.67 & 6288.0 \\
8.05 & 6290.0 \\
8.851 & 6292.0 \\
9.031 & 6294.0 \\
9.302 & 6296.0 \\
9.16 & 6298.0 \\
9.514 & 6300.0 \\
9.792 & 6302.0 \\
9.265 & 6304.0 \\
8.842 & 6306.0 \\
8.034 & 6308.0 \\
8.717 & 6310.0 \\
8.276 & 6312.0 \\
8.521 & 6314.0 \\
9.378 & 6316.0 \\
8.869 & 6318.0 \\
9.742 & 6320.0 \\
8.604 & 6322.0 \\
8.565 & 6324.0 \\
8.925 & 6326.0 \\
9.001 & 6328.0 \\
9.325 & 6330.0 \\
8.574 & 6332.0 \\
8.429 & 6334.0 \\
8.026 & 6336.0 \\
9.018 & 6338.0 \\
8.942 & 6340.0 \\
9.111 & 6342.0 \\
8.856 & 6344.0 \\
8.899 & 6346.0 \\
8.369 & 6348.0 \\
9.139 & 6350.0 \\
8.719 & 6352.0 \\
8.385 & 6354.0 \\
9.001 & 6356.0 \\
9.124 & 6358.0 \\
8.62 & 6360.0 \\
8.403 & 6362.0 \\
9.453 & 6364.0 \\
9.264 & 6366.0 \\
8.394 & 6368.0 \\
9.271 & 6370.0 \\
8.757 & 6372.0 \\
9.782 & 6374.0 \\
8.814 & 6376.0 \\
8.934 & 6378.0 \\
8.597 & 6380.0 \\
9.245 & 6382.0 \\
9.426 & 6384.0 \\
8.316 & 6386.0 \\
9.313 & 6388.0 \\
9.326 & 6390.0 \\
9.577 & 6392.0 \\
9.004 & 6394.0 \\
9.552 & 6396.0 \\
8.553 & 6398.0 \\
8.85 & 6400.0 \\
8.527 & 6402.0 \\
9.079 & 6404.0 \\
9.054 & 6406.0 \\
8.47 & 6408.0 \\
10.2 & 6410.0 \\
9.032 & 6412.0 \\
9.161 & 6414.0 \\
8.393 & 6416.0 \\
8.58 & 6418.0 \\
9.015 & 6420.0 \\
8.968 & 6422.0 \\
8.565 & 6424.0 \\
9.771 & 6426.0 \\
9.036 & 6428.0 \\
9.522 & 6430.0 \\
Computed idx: 1.05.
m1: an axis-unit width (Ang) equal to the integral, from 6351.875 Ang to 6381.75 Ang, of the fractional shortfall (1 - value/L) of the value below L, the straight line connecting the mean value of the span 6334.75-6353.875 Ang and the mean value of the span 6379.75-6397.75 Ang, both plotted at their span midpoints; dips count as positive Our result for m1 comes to 0.1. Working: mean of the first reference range 8.76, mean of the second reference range 9.15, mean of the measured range 8.92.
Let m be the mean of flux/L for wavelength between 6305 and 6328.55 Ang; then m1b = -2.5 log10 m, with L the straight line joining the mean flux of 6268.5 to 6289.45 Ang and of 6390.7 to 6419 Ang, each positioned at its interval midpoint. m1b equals 0.02 mag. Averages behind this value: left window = 8.89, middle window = 8.79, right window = 9.01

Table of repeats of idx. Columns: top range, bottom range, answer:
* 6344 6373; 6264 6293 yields 1.02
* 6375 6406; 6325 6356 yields 1.04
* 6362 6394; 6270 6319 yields 1.05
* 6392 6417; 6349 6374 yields 1.02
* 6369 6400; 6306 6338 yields 1.06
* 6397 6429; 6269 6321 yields 1.04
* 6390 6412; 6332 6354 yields 1.06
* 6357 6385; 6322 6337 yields 1.05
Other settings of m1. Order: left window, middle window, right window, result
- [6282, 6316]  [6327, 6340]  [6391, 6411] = 0.33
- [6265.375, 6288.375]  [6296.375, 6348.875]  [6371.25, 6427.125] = 0.38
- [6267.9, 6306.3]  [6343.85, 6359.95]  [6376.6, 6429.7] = 0.38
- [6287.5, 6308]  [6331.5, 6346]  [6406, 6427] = 0.61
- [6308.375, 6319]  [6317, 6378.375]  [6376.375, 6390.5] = -0.20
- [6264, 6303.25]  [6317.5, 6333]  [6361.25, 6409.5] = 0.08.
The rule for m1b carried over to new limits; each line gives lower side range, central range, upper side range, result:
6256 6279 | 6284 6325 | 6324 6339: -0.019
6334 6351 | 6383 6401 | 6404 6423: -0.021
